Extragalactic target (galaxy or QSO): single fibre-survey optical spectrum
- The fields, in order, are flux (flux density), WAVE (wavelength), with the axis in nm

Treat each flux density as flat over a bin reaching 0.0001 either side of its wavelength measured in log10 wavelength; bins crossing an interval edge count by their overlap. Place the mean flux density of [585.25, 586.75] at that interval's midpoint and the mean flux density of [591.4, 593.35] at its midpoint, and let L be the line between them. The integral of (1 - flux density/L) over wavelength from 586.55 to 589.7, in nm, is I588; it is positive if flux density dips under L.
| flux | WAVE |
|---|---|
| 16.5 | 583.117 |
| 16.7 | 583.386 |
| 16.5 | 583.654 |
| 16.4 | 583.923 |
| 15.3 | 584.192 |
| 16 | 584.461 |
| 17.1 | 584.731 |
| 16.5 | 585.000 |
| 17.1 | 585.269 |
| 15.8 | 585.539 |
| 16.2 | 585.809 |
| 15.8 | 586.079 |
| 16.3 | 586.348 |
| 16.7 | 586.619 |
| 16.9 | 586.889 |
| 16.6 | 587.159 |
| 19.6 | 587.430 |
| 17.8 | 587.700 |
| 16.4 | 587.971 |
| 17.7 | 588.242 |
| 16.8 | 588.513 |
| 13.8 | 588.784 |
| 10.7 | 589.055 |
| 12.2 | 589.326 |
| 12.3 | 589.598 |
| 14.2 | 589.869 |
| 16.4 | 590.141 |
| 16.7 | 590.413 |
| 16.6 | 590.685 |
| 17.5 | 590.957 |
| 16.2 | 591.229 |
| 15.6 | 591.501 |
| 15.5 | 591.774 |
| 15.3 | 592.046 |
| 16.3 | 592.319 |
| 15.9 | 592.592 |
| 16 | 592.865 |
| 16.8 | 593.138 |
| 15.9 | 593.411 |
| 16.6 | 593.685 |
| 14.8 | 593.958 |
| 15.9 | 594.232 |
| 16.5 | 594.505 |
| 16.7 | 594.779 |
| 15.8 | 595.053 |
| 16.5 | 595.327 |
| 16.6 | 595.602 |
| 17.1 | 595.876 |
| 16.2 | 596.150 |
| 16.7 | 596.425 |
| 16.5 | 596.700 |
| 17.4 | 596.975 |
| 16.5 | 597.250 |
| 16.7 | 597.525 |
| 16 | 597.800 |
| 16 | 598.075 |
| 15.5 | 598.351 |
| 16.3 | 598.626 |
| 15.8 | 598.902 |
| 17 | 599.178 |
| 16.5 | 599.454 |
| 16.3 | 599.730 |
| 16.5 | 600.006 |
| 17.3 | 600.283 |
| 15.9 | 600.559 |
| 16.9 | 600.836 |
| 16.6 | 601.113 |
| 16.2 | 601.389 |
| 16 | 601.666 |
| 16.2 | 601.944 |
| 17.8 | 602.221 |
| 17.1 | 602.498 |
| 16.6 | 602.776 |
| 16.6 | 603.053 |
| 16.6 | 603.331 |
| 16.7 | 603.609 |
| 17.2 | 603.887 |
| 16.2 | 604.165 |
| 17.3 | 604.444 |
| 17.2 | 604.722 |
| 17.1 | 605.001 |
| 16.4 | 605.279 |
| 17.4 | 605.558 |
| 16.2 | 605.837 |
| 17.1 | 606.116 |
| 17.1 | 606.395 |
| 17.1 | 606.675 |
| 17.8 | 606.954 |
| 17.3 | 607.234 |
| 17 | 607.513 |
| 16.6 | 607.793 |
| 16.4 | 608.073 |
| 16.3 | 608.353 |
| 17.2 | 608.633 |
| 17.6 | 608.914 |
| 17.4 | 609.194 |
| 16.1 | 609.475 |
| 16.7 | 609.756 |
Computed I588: 0.10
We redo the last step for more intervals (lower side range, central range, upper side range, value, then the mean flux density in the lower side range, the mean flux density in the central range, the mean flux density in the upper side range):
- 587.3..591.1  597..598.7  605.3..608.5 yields 0.001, 15.6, 16.3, 16.9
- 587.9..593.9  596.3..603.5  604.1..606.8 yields -0.062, 15.5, 16.5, 16.9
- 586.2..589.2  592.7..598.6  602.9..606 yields 0.078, 16.3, 16.3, 16.8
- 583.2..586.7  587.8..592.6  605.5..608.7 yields 0.331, 16.3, 15.3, 16.9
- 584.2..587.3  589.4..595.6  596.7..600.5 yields 0.203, 16.4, 15.9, 16.4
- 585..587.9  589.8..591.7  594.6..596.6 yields 0.054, 16.9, 16.2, 16.5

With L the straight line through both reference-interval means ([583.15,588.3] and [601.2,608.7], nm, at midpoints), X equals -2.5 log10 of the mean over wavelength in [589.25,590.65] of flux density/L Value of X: 0.15 mag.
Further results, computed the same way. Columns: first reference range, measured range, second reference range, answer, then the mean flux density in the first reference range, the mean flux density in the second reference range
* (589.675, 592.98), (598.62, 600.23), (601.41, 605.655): 0.004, 16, 16.8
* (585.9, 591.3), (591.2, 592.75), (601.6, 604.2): 0.020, 15.9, 16.7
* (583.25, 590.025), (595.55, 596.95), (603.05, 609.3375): -0.018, 15.9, 17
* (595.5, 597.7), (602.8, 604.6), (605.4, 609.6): 0.008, 16.7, 17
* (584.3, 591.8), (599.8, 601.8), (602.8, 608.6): 0.009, 16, 16.9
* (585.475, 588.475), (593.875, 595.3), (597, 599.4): 0.031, 16.9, 16.3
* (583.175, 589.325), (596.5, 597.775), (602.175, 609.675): -0.006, 16.2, 16.9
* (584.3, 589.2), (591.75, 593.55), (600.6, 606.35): 0.032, 16.3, 16.8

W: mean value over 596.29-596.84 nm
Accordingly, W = 16.6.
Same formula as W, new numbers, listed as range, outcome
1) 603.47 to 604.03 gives 16.9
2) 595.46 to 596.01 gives 16.8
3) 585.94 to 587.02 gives 16.4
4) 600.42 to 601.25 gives 16.5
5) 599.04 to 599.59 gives 16.7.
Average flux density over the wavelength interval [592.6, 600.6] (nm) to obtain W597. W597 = 16.4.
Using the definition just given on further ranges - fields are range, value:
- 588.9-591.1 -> 14.6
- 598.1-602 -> 16.3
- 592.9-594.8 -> 16.1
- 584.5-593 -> 15.9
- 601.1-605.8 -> 16.8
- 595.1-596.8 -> 16.6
